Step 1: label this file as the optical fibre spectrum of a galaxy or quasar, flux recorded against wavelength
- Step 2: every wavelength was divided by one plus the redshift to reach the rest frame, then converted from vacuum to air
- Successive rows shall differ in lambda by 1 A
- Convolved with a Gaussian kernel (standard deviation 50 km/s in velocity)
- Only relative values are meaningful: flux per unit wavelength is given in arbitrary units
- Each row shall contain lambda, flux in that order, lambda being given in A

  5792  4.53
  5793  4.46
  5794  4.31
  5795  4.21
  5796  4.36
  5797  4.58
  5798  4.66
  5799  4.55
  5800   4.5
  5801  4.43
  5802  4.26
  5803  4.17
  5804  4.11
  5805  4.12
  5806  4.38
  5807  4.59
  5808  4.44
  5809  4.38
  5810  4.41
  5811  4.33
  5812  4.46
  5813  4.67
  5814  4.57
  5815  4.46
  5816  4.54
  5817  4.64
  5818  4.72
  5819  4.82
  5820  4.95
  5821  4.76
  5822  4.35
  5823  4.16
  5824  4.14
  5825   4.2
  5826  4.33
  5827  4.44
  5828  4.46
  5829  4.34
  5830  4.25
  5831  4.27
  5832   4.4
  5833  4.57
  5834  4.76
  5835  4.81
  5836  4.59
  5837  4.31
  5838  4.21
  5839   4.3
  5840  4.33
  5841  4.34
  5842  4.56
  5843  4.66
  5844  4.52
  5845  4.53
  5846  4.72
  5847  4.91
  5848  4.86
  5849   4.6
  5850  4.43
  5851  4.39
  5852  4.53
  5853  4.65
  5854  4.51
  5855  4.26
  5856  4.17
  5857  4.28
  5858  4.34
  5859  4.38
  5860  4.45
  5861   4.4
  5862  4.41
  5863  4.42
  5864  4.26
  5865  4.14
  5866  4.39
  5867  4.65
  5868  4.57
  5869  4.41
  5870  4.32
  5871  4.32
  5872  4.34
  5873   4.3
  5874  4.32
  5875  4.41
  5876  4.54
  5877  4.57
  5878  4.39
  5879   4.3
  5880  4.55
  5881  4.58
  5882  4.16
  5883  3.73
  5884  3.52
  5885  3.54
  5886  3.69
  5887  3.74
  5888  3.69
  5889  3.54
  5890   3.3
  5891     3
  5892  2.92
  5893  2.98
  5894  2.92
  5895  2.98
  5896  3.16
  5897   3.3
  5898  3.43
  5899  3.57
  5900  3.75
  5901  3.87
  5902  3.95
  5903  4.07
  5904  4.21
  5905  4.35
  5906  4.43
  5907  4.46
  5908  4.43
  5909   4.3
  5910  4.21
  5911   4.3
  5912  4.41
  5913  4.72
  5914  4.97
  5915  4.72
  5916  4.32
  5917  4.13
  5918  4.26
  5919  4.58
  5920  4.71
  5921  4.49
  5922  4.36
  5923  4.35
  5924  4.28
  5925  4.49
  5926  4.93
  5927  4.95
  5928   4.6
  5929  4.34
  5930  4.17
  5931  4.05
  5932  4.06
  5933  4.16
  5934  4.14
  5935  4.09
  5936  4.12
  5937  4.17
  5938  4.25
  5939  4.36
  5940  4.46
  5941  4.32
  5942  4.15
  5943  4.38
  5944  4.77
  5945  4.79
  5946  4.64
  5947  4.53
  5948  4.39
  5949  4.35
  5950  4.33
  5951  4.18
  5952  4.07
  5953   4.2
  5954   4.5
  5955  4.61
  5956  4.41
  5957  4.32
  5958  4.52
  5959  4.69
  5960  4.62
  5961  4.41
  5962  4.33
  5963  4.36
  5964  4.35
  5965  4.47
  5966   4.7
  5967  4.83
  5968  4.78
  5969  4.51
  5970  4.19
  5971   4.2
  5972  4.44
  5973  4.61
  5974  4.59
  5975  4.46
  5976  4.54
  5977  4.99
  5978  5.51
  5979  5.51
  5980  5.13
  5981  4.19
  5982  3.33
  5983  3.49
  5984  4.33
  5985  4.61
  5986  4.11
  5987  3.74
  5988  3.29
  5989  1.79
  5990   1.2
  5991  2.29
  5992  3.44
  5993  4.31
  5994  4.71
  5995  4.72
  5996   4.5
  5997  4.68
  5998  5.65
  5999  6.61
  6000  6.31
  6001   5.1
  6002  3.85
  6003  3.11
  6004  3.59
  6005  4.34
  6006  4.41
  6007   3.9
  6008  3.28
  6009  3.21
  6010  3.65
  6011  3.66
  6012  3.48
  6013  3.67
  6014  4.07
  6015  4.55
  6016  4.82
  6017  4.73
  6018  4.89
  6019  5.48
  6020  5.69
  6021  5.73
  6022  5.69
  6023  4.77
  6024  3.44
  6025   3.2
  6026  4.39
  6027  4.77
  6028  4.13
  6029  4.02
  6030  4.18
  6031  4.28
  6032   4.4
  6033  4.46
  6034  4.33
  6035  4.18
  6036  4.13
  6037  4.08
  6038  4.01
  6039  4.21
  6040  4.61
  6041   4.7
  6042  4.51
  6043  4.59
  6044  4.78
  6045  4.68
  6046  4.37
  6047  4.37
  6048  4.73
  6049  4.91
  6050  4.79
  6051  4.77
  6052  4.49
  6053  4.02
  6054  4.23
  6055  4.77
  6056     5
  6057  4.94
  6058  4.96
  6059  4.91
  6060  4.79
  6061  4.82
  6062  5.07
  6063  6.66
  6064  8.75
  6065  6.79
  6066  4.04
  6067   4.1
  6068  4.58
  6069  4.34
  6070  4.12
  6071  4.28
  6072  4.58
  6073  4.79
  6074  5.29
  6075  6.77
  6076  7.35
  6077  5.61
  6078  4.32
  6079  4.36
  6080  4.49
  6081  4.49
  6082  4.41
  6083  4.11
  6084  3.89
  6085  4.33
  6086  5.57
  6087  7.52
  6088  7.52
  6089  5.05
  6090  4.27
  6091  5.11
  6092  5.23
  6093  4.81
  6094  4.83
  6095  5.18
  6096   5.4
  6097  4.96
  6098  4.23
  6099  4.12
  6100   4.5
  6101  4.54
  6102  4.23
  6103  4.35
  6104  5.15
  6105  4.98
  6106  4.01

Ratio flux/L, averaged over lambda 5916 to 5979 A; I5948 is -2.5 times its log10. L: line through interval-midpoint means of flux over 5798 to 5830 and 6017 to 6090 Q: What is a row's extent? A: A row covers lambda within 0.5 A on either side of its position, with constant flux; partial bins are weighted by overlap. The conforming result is 0.050 mag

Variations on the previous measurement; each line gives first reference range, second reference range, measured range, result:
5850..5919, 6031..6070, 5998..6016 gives 0.09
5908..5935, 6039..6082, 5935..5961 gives 0.03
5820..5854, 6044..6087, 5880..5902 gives 0.29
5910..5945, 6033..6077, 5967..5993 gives 0.13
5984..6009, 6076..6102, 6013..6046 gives -0.03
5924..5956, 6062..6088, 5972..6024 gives 0.10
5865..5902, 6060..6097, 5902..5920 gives -0.08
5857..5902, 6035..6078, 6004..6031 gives 0.10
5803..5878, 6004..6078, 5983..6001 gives 0.11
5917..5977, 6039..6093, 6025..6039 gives 0.15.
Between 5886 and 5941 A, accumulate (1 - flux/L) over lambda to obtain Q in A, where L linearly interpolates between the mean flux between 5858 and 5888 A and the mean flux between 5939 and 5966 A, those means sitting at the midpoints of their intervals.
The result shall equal 3.4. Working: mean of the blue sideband 4.26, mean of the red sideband 4.43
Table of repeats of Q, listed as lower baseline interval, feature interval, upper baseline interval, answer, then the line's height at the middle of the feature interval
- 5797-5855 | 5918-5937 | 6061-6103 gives 1.38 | 4.72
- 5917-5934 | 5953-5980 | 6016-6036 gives -0.76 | 4.47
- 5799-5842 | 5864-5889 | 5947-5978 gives 1.42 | 4.46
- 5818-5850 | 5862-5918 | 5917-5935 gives 4.83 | 4.43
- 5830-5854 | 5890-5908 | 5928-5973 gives 3.35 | 4.45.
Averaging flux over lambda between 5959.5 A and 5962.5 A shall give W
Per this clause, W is 4.45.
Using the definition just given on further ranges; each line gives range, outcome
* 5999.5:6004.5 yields 4.39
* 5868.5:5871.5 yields 4.35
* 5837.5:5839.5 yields 4.25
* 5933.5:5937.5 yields 4.13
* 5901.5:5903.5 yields 4.01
